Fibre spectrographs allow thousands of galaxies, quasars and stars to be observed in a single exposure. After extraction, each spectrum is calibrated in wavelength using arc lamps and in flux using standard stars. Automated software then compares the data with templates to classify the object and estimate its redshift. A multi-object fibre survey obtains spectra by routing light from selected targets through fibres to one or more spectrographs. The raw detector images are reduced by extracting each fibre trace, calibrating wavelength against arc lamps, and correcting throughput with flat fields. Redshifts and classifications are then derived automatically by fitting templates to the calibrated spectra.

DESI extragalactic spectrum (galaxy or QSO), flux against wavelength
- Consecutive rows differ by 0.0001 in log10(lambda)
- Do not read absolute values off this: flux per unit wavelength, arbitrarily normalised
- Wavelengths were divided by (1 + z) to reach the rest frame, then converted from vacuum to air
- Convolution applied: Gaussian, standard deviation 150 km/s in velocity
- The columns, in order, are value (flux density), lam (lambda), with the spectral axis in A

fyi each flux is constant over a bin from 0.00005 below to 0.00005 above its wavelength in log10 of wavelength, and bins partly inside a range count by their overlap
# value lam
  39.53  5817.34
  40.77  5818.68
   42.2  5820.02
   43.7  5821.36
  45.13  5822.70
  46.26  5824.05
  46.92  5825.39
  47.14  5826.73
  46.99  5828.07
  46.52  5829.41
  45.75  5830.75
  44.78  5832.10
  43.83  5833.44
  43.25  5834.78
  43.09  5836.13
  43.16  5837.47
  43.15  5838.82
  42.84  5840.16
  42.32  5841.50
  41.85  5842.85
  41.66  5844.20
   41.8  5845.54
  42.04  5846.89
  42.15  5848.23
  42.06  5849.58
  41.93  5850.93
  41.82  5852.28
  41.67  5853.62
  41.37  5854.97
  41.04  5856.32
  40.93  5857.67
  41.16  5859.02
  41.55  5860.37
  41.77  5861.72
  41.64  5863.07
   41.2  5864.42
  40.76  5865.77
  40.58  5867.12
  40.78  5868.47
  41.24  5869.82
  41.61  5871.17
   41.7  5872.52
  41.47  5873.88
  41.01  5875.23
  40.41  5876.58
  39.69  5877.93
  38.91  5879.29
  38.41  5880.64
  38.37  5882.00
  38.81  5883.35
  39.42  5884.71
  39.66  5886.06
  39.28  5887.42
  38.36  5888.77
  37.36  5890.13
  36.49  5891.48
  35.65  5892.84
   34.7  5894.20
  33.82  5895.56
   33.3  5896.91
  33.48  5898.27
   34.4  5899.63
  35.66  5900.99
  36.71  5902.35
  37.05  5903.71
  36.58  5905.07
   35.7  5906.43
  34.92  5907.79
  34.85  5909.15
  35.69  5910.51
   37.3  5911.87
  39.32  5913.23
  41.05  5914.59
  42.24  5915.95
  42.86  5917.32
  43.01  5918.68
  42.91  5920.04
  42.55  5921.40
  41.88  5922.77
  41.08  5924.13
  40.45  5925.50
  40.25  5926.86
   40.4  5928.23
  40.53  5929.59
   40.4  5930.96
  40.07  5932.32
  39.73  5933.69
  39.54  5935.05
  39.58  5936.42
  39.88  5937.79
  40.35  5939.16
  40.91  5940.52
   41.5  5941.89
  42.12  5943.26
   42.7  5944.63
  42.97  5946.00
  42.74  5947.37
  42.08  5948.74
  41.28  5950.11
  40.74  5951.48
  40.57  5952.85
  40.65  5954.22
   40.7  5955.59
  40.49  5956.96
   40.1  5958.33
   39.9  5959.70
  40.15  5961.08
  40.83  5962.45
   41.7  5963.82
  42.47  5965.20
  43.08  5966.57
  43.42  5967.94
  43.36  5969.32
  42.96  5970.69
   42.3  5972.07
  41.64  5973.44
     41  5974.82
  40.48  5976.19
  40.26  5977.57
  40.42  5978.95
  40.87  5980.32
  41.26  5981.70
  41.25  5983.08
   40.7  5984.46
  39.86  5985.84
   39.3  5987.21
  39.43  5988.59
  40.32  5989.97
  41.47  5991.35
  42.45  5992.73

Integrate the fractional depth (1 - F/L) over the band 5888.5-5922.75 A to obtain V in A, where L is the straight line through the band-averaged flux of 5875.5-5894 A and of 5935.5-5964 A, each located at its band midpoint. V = 1.6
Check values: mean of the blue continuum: 38.5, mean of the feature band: 37.5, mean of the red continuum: 41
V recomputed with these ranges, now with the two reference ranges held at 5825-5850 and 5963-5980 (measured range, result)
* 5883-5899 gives 2.37 A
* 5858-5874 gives 0.77 A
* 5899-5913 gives 2.22 A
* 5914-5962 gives 1.44 A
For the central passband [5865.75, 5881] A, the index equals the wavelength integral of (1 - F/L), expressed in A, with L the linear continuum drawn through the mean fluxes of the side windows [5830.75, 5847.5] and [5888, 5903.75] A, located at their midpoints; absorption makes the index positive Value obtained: -0.8 A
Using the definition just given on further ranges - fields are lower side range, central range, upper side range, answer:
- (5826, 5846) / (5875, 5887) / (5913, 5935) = 0.89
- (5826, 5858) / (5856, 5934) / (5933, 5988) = 5.63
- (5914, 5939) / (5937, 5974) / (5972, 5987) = -0.57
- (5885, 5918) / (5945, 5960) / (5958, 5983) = -0.33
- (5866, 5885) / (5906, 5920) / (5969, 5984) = 0.58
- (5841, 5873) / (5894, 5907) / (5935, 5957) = 1.95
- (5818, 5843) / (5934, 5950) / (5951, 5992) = 0.17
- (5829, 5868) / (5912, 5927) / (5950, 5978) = 0.08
